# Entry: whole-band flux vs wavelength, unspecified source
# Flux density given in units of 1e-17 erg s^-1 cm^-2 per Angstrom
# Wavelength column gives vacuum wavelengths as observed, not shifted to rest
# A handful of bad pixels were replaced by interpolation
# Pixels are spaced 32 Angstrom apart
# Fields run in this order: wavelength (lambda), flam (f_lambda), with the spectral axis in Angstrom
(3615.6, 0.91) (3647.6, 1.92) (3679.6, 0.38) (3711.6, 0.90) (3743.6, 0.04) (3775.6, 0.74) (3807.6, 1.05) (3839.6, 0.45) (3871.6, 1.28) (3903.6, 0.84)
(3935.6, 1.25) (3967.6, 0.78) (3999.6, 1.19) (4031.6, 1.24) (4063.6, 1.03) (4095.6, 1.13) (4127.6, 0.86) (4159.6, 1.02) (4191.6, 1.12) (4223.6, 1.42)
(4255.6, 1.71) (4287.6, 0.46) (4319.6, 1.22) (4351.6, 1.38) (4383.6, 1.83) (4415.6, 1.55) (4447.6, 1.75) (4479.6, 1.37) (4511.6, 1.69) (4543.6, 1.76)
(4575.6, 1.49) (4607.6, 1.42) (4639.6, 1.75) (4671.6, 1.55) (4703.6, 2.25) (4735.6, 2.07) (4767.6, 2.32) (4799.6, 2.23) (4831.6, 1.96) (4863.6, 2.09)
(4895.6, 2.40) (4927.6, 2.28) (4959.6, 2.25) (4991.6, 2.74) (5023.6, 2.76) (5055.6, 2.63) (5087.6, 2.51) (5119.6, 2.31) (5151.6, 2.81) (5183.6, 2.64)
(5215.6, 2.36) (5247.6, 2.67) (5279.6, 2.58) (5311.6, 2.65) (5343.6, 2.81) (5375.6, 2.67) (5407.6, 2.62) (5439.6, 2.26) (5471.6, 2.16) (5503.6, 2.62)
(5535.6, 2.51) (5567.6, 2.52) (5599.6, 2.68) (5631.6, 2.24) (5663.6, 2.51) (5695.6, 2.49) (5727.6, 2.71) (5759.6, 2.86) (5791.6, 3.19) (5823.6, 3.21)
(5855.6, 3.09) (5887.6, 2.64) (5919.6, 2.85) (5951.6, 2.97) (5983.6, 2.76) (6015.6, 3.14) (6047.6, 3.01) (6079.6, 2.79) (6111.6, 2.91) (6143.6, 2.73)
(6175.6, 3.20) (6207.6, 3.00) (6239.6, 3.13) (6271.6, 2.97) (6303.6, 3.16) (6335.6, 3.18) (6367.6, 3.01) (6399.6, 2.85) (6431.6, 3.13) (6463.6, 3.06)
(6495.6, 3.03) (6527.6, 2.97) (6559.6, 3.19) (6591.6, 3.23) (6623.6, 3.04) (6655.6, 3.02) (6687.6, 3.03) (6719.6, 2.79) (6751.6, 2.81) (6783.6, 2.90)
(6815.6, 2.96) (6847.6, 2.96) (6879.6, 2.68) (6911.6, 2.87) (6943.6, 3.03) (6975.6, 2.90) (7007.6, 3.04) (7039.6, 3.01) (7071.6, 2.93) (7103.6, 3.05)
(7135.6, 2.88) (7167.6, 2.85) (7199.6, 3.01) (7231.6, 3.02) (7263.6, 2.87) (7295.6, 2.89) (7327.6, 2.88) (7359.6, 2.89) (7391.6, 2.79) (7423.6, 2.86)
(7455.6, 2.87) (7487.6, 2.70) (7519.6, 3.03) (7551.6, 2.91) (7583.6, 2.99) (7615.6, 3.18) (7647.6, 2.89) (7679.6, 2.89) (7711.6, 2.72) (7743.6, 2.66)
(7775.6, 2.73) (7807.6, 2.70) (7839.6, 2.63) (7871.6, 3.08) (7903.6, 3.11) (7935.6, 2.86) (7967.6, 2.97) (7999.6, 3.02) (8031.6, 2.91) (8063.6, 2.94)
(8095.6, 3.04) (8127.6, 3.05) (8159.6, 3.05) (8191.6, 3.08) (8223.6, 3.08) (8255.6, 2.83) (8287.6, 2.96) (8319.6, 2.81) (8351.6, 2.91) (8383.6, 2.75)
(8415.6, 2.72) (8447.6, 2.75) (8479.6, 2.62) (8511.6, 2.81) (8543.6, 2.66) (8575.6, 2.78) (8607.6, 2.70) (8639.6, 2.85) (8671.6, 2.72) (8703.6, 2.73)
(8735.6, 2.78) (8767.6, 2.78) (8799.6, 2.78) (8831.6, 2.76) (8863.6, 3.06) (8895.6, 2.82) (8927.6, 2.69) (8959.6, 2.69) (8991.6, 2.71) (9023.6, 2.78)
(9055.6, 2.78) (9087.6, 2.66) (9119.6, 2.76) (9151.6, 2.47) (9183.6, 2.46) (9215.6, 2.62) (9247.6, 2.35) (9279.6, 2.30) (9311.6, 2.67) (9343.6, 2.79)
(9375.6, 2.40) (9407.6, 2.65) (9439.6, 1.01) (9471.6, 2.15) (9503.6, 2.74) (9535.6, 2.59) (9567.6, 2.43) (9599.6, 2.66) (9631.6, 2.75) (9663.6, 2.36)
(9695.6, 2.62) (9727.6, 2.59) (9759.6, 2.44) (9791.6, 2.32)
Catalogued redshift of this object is 0.088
